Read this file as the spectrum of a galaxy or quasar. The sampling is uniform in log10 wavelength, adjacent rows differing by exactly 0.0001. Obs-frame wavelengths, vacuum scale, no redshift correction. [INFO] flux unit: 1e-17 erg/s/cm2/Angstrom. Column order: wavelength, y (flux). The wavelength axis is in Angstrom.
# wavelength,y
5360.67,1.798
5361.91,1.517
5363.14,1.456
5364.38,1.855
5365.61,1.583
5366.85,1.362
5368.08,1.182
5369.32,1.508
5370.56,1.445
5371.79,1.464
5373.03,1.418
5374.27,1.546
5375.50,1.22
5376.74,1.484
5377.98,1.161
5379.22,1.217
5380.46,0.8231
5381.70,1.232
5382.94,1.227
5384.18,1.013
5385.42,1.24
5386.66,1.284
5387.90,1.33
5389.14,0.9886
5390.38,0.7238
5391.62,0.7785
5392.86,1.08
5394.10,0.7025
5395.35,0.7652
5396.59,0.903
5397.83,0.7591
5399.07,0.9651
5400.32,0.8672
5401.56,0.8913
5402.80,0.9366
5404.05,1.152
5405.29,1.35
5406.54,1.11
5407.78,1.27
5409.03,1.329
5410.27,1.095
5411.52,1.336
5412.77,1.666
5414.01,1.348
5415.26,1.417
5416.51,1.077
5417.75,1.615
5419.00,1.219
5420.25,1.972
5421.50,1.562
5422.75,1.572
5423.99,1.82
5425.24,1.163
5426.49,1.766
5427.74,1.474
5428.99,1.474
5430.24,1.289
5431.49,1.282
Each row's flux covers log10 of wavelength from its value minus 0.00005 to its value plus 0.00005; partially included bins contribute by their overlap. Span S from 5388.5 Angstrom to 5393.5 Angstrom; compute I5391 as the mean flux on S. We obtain 0.895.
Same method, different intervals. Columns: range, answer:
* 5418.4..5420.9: 1.6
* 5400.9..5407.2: 1.09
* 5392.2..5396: 0.848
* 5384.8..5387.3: 1.26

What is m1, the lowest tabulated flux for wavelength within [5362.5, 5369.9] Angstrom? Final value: 1.182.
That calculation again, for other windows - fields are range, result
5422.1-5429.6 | 1.163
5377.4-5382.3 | 0.8231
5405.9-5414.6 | 1.095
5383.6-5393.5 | 0.7238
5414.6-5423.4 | 1.077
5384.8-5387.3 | 1.24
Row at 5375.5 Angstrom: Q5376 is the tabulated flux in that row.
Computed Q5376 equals 1.22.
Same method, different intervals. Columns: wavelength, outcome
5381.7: 1.232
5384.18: 1.013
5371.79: 1.464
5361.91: 1.517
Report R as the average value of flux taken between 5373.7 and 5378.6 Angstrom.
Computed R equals 1.35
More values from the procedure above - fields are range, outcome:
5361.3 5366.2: 1.6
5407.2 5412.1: 1.26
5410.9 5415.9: 1.44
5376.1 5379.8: 1.29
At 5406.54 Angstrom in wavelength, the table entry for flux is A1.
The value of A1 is 1.11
